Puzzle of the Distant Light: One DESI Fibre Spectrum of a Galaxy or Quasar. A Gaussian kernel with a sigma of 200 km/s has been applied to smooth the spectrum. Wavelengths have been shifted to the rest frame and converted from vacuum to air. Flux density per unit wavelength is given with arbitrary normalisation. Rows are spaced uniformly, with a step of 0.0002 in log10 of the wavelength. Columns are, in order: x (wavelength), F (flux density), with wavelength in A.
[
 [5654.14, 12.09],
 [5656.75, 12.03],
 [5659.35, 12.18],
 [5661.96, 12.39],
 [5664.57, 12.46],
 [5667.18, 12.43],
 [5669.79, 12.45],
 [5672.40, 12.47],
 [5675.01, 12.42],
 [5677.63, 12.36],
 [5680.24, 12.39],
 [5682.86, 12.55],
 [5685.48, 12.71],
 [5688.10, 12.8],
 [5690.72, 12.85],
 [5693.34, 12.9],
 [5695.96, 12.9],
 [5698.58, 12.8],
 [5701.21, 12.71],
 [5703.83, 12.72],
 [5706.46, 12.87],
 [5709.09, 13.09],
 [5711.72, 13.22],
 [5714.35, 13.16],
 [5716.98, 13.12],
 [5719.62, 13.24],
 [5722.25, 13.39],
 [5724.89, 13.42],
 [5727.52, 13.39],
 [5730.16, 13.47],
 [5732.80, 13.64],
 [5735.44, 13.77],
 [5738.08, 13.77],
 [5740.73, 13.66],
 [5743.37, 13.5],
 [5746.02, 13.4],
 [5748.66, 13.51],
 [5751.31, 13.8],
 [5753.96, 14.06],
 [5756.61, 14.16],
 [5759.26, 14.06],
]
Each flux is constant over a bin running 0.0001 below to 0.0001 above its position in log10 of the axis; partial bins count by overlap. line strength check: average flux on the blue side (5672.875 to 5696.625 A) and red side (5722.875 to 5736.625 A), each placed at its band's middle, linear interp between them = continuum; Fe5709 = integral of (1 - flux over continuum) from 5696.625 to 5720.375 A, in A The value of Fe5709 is 0.23 A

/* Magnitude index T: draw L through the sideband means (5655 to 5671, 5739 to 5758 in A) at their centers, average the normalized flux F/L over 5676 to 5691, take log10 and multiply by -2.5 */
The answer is 0.01 mag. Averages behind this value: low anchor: 12.3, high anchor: 13.7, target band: 12.6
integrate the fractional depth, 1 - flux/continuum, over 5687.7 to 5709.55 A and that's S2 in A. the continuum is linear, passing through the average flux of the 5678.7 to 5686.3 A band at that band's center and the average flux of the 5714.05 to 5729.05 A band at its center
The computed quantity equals 0.0 A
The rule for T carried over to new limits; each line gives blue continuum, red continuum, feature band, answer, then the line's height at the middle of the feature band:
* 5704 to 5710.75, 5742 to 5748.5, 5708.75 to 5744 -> -0.02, 13.2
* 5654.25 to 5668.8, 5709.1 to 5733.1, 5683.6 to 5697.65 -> 0.00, 12.8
